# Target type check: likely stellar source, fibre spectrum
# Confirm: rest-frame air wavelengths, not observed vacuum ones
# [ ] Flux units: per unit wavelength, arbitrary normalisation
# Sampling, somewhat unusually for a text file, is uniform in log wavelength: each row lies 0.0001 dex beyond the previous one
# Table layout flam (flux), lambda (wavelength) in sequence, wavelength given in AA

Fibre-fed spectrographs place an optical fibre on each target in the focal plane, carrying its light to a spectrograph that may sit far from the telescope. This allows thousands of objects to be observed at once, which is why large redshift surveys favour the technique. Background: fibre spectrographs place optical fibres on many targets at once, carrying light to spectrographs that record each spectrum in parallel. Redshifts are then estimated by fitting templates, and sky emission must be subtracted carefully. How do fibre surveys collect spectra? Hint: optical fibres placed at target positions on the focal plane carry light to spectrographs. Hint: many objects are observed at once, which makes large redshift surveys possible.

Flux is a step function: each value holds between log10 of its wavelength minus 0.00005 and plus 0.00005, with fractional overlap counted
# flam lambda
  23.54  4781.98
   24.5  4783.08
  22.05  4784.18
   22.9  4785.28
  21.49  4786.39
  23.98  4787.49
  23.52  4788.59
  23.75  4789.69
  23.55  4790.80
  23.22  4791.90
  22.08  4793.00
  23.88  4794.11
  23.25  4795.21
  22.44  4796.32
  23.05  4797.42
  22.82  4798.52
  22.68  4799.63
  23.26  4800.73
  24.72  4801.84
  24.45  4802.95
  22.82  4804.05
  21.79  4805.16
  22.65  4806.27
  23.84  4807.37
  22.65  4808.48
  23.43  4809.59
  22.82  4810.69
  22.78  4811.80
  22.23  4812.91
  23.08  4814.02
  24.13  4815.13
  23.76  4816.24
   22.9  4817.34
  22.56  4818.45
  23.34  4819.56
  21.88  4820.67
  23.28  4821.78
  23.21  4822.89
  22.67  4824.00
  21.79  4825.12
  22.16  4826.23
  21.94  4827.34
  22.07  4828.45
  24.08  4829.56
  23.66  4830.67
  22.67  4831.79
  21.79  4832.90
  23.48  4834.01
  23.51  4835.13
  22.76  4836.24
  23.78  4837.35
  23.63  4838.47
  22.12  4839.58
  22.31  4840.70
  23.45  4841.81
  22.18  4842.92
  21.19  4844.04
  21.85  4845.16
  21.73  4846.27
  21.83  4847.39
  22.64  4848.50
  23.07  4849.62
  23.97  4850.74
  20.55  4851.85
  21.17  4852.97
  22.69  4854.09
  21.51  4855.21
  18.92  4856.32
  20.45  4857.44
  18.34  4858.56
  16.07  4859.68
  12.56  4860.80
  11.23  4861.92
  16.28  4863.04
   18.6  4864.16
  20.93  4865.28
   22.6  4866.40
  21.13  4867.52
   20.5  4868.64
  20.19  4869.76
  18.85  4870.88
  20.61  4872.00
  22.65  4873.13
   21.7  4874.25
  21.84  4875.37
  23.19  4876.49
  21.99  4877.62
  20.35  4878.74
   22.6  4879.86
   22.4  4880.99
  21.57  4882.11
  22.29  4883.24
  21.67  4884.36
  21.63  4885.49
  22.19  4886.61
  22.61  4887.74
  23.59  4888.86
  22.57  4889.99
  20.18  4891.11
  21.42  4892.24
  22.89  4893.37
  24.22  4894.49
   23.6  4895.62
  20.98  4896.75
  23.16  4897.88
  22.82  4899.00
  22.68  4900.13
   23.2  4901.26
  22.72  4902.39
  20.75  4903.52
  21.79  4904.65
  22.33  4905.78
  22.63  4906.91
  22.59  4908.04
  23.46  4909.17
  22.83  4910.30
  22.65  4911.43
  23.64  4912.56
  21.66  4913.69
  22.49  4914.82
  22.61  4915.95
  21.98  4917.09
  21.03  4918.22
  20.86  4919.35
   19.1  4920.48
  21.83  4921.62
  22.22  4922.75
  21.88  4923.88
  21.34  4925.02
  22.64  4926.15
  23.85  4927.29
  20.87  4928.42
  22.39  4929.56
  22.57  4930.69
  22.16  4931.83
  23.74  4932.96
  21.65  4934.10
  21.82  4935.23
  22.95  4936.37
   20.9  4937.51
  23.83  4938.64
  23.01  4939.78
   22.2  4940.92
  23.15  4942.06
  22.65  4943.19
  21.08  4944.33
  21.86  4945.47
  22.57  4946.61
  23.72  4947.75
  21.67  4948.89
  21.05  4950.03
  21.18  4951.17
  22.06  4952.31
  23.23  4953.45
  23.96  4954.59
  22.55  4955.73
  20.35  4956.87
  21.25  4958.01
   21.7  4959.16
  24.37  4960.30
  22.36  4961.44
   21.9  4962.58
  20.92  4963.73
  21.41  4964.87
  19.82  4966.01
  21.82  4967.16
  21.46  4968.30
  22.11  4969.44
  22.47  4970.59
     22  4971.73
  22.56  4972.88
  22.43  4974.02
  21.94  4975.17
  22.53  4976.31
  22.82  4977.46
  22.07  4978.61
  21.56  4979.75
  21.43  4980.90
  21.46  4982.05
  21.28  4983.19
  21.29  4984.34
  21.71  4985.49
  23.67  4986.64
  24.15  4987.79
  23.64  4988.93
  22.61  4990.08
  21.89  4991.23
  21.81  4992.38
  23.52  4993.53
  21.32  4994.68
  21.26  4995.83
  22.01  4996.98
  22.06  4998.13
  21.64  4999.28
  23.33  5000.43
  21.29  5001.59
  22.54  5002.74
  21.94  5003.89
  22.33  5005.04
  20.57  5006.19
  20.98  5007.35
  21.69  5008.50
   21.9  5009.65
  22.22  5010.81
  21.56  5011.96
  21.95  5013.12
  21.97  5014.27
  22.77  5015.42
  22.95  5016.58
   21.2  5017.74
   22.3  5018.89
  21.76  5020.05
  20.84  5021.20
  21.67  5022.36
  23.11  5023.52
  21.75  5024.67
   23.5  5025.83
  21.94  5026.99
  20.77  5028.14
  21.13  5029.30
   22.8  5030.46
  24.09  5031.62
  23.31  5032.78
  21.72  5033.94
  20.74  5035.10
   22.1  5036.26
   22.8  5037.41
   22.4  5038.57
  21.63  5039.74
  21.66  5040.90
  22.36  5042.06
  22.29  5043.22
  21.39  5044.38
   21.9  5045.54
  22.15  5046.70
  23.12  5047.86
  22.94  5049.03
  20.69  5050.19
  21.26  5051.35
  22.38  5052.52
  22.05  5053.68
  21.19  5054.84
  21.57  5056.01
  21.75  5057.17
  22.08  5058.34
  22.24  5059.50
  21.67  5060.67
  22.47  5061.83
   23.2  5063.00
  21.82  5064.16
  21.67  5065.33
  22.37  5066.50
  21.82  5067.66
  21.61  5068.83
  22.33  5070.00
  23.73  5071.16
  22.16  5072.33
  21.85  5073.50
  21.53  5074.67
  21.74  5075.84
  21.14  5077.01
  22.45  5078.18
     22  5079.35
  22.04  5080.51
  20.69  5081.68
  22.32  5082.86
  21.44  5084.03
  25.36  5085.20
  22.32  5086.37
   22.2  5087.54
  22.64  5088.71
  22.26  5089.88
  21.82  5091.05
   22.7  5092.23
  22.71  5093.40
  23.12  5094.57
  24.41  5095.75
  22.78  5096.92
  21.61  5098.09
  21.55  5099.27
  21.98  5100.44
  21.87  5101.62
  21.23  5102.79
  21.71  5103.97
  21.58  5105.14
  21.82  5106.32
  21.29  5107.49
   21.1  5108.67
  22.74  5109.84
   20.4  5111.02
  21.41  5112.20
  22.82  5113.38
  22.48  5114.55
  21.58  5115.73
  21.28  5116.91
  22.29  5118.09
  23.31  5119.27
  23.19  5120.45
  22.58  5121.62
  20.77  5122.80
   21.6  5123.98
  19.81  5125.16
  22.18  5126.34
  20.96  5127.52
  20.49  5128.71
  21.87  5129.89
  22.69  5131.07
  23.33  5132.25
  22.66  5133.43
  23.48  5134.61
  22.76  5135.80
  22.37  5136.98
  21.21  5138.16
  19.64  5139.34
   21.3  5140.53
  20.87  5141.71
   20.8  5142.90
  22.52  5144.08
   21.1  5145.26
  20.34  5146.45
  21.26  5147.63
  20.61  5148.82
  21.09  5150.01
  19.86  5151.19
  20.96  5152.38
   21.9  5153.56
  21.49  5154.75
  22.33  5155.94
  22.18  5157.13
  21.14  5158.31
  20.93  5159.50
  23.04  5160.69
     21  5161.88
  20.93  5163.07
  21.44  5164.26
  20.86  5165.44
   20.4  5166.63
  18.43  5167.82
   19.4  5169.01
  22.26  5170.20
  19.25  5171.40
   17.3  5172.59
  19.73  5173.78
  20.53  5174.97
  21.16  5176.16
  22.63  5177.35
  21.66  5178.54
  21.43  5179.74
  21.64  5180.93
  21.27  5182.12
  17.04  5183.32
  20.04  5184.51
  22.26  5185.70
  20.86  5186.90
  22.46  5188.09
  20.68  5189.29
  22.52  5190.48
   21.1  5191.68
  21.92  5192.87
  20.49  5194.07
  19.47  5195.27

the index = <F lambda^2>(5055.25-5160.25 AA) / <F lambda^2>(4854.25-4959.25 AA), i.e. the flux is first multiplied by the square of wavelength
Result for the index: 1.1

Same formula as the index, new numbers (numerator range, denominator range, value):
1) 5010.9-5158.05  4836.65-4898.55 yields 1.13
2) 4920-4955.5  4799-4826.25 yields 1.02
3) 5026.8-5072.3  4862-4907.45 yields 1.09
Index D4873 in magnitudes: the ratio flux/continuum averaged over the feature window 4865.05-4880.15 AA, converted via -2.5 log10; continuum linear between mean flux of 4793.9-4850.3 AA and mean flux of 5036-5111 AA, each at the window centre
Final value 0.07 mag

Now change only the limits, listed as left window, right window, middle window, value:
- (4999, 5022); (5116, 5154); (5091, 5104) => -0.031 mag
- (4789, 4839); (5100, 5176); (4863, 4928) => 0.034 mag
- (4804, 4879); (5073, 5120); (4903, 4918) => -0.030 mag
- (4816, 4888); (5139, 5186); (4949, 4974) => -0.033 mag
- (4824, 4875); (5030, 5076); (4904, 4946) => -0.035 mag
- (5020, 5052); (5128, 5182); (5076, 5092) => -0.024 mag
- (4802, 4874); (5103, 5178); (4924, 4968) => -0.028 mag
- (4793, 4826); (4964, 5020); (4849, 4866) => 0.188 mag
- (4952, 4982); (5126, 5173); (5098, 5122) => -0.025 mag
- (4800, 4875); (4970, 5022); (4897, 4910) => -0.030 mag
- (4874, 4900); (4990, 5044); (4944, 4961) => -0.002 mag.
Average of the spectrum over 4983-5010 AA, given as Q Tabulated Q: 22.1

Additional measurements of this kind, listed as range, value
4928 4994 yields 22.2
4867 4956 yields 22.1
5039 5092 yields 22.1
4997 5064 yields 22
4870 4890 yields 21.9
